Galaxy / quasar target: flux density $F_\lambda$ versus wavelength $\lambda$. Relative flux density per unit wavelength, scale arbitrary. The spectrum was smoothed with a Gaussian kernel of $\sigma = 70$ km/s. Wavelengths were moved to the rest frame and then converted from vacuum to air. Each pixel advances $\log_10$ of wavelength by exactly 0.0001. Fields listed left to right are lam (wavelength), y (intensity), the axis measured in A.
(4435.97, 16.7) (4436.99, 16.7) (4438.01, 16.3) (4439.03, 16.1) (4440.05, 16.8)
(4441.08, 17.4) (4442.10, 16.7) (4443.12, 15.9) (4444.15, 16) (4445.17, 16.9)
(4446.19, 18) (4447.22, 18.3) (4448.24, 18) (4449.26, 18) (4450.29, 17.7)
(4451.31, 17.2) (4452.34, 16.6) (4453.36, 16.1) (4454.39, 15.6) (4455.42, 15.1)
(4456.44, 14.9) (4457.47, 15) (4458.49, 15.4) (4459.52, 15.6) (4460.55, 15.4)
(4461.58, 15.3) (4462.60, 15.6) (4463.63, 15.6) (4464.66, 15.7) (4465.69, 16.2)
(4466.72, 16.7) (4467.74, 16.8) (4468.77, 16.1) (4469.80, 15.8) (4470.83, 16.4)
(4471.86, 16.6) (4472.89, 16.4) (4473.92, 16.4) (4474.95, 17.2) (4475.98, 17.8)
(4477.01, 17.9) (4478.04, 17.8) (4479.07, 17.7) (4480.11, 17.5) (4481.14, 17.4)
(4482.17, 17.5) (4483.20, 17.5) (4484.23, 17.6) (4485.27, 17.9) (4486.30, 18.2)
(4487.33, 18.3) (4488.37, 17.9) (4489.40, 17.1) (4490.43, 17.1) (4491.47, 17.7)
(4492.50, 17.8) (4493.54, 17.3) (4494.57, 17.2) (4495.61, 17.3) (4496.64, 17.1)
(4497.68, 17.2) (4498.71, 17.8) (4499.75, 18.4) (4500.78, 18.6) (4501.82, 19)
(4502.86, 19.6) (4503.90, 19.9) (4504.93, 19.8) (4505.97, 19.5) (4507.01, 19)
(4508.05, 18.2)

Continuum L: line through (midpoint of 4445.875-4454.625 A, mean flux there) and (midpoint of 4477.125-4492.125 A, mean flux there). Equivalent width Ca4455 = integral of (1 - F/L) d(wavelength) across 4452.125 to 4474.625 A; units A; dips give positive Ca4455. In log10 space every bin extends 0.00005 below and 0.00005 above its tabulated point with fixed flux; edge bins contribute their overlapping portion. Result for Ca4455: 2.0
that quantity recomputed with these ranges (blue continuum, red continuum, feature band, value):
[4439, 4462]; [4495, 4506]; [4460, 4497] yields 1.3 A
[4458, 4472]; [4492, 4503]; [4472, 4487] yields -0.6 A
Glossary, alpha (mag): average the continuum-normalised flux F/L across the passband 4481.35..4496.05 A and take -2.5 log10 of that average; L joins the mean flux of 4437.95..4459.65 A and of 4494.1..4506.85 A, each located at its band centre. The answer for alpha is 0.03 mag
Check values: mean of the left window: 16.5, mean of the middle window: 17.6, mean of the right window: 18.5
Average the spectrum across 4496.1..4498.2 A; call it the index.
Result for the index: 17.2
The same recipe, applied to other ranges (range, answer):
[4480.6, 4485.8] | 17.6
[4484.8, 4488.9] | 18.1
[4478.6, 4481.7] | 17.5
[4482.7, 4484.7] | 17.6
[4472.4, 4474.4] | 16.4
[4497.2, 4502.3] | 18.2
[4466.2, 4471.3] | 16.4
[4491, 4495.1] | 17.5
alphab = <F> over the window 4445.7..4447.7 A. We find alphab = 18.1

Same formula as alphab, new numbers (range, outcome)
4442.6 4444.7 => 16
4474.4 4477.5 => 17.6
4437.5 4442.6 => 16.7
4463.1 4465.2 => 15.6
